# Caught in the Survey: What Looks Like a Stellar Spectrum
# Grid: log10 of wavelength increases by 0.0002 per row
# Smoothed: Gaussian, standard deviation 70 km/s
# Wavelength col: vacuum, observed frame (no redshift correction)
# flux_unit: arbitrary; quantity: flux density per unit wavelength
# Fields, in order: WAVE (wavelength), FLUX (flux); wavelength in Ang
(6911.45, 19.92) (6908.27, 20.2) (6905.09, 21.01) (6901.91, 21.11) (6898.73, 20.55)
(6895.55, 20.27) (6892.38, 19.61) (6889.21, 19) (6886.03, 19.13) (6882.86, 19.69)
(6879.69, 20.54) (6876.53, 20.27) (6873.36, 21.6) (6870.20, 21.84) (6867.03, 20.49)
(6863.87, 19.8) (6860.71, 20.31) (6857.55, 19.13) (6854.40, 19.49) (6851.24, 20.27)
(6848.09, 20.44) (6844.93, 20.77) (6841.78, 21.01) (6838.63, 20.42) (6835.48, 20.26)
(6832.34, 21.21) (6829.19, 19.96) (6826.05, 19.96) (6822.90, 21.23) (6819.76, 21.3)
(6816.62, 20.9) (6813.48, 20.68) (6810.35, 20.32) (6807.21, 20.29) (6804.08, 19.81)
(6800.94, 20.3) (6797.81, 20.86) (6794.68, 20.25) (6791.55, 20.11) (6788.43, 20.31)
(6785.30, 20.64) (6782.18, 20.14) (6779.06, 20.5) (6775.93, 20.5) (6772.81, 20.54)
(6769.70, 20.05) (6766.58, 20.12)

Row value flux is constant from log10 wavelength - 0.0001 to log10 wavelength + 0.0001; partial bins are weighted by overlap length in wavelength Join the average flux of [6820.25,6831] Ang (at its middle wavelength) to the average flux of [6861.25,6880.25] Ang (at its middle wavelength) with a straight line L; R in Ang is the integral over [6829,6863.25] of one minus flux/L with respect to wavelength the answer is 0.5 Ang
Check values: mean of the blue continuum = 20.5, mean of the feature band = 20.3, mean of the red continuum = 20.7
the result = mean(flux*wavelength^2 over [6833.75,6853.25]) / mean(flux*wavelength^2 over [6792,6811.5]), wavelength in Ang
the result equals 1.0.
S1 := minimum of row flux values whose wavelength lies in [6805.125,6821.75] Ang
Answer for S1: 20.29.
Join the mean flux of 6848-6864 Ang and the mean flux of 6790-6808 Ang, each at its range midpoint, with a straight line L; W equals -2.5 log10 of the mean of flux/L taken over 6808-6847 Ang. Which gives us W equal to -0.03 mag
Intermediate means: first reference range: 20.3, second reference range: 19.9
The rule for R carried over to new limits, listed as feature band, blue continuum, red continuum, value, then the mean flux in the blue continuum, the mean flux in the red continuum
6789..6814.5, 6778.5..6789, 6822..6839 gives 0.1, 20.4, 20.5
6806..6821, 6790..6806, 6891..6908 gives -0.3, 20.3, 20.5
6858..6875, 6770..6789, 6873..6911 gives -0.4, 20.4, 20.2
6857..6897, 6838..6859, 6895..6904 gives 0.6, 20.2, 20.7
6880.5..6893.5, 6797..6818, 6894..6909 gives 0.8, 20.4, 20.6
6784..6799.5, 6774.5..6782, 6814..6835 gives 0.1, 20.4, 20.7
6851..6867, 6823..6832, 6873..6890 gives 0.2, 20.3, 20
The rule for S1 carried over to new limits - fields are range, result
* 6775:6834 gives 19.81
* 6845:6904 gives 19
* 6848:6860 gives 19.13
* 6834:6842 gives 20.26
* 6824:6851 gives 19.96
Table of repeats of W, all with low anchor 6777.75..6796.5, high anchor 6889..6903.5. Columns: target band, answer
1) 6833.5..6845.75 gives -0.02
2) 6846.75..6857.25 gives 0.02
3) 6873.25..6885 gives -0.01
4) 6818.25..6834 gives -0.02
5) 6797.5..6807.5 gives 0.00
